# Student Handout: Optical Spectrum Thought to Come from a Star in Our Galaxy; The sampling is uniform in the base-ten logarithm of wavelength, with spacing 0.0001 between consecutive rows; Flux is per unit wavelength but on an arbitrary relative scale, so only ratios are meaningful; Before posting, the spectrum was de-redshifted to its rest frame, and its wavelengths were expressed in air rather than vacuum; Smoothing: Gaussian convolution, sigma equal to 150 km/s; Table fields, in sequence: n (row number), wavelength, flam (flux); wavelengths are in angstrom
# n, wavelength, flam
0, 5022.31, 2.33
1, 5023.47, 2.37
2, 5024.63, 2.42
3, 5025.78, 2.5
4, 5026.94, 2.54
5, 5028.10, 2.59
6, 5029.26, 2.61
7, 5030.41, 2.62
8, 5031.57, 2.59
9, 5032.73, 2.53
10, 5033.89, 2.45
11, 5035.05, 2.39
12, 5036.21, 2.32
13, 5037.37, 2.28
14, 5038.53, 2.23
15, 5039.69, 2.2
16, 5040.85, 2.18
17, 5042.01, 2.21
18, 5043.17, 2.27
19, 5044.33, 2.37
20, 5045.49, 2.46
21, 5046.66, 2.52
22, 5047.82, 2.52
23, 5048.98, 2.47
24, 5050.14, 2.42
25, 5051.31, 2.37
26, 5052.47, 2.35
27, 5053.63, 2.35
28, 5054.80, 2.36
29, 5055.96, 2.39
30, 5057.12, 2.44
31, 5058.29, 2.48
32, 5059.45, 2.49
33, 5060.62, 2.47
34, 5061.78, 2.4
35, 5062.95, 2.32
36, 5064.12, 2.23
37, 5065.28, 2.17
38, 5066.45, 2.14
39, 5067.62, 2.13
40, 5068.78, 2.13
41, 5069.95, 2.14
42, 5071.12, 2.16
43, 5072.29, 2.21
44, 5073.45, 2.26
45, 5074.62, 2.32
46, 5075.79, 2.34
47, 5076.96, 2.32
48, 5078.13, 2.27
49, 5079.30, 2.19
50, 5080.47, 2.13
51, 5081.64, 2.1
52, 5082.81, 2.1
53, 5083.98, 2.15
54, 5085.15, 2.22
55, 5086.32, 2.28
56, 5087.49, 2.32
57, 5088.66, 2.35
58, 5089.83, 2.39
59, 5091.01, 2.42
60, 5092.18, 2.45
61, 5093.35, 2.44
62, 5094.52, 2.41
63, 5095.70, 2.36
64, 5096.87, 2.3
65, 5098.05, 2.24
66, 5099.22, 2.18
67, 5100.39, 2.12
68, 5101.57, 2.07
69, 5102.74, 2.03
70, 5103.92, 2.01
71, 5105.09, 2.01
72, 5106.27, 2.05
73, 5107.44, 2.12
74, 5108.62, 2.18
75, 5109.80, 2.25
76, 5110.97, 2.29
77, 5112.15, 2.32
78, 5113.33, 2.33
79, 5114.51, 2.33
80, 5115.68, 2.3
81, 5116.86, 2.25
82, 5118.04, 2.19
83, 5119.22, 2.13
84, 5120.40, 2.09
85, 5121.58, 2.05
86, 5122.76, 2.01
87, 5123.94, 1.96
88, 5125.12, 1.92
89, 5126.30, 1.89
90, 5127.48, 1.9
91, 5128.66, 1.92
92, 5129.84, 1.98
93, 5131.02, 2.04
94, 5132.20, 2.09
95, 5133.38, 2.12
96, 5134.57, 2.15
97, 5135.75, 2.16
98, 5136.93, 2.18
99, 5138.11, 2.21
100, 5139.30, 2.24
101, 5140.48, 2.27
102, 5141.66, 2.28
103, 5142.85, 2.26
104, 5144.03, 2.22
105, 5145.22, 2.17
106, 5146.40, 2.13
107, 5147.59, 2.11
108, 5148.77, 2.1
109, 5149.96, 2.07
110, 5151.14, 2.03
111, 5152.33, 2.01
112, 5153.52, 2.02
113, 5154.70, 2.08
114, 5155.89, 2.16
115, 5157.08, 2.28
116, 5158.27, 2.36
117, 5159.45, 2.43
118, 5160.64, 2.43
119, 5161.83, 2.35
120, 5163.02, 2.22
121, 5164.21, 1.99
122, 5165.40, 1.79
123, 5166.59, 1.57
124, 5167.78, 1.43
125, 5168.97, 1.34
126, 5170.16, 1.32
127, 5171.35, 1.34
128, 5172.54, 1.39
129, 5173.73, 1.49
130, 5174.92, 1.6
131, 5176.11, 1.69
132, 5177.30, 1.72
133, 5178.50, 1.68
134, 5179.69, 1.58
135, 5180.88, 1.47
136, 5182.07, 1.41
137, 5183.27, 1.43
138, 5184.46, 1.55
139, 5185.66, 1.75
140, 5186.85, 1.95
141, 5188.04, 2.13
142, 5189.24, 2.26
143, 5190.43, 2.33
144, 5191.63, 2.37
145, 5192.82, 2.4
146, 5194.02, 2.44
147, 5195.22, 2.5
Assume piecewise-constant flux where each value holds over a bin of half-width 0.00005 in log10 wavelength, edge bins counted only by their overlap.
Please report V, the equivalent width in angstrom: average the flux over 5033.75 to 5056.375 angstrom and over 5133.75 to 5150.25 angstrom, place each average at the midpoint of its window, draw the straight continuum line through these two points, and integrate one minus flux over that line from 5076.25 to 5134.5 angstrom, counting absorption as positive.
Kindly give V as 1.90 angstrom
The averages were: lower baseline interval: 2.35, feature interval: 2.17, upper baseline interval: 2.18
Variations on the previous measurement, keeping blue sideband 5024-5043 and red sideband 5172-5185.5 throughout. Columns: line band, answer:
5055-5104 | -2.9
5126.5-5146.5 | -3.7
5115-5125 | -1.1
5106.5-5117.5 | -1.7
